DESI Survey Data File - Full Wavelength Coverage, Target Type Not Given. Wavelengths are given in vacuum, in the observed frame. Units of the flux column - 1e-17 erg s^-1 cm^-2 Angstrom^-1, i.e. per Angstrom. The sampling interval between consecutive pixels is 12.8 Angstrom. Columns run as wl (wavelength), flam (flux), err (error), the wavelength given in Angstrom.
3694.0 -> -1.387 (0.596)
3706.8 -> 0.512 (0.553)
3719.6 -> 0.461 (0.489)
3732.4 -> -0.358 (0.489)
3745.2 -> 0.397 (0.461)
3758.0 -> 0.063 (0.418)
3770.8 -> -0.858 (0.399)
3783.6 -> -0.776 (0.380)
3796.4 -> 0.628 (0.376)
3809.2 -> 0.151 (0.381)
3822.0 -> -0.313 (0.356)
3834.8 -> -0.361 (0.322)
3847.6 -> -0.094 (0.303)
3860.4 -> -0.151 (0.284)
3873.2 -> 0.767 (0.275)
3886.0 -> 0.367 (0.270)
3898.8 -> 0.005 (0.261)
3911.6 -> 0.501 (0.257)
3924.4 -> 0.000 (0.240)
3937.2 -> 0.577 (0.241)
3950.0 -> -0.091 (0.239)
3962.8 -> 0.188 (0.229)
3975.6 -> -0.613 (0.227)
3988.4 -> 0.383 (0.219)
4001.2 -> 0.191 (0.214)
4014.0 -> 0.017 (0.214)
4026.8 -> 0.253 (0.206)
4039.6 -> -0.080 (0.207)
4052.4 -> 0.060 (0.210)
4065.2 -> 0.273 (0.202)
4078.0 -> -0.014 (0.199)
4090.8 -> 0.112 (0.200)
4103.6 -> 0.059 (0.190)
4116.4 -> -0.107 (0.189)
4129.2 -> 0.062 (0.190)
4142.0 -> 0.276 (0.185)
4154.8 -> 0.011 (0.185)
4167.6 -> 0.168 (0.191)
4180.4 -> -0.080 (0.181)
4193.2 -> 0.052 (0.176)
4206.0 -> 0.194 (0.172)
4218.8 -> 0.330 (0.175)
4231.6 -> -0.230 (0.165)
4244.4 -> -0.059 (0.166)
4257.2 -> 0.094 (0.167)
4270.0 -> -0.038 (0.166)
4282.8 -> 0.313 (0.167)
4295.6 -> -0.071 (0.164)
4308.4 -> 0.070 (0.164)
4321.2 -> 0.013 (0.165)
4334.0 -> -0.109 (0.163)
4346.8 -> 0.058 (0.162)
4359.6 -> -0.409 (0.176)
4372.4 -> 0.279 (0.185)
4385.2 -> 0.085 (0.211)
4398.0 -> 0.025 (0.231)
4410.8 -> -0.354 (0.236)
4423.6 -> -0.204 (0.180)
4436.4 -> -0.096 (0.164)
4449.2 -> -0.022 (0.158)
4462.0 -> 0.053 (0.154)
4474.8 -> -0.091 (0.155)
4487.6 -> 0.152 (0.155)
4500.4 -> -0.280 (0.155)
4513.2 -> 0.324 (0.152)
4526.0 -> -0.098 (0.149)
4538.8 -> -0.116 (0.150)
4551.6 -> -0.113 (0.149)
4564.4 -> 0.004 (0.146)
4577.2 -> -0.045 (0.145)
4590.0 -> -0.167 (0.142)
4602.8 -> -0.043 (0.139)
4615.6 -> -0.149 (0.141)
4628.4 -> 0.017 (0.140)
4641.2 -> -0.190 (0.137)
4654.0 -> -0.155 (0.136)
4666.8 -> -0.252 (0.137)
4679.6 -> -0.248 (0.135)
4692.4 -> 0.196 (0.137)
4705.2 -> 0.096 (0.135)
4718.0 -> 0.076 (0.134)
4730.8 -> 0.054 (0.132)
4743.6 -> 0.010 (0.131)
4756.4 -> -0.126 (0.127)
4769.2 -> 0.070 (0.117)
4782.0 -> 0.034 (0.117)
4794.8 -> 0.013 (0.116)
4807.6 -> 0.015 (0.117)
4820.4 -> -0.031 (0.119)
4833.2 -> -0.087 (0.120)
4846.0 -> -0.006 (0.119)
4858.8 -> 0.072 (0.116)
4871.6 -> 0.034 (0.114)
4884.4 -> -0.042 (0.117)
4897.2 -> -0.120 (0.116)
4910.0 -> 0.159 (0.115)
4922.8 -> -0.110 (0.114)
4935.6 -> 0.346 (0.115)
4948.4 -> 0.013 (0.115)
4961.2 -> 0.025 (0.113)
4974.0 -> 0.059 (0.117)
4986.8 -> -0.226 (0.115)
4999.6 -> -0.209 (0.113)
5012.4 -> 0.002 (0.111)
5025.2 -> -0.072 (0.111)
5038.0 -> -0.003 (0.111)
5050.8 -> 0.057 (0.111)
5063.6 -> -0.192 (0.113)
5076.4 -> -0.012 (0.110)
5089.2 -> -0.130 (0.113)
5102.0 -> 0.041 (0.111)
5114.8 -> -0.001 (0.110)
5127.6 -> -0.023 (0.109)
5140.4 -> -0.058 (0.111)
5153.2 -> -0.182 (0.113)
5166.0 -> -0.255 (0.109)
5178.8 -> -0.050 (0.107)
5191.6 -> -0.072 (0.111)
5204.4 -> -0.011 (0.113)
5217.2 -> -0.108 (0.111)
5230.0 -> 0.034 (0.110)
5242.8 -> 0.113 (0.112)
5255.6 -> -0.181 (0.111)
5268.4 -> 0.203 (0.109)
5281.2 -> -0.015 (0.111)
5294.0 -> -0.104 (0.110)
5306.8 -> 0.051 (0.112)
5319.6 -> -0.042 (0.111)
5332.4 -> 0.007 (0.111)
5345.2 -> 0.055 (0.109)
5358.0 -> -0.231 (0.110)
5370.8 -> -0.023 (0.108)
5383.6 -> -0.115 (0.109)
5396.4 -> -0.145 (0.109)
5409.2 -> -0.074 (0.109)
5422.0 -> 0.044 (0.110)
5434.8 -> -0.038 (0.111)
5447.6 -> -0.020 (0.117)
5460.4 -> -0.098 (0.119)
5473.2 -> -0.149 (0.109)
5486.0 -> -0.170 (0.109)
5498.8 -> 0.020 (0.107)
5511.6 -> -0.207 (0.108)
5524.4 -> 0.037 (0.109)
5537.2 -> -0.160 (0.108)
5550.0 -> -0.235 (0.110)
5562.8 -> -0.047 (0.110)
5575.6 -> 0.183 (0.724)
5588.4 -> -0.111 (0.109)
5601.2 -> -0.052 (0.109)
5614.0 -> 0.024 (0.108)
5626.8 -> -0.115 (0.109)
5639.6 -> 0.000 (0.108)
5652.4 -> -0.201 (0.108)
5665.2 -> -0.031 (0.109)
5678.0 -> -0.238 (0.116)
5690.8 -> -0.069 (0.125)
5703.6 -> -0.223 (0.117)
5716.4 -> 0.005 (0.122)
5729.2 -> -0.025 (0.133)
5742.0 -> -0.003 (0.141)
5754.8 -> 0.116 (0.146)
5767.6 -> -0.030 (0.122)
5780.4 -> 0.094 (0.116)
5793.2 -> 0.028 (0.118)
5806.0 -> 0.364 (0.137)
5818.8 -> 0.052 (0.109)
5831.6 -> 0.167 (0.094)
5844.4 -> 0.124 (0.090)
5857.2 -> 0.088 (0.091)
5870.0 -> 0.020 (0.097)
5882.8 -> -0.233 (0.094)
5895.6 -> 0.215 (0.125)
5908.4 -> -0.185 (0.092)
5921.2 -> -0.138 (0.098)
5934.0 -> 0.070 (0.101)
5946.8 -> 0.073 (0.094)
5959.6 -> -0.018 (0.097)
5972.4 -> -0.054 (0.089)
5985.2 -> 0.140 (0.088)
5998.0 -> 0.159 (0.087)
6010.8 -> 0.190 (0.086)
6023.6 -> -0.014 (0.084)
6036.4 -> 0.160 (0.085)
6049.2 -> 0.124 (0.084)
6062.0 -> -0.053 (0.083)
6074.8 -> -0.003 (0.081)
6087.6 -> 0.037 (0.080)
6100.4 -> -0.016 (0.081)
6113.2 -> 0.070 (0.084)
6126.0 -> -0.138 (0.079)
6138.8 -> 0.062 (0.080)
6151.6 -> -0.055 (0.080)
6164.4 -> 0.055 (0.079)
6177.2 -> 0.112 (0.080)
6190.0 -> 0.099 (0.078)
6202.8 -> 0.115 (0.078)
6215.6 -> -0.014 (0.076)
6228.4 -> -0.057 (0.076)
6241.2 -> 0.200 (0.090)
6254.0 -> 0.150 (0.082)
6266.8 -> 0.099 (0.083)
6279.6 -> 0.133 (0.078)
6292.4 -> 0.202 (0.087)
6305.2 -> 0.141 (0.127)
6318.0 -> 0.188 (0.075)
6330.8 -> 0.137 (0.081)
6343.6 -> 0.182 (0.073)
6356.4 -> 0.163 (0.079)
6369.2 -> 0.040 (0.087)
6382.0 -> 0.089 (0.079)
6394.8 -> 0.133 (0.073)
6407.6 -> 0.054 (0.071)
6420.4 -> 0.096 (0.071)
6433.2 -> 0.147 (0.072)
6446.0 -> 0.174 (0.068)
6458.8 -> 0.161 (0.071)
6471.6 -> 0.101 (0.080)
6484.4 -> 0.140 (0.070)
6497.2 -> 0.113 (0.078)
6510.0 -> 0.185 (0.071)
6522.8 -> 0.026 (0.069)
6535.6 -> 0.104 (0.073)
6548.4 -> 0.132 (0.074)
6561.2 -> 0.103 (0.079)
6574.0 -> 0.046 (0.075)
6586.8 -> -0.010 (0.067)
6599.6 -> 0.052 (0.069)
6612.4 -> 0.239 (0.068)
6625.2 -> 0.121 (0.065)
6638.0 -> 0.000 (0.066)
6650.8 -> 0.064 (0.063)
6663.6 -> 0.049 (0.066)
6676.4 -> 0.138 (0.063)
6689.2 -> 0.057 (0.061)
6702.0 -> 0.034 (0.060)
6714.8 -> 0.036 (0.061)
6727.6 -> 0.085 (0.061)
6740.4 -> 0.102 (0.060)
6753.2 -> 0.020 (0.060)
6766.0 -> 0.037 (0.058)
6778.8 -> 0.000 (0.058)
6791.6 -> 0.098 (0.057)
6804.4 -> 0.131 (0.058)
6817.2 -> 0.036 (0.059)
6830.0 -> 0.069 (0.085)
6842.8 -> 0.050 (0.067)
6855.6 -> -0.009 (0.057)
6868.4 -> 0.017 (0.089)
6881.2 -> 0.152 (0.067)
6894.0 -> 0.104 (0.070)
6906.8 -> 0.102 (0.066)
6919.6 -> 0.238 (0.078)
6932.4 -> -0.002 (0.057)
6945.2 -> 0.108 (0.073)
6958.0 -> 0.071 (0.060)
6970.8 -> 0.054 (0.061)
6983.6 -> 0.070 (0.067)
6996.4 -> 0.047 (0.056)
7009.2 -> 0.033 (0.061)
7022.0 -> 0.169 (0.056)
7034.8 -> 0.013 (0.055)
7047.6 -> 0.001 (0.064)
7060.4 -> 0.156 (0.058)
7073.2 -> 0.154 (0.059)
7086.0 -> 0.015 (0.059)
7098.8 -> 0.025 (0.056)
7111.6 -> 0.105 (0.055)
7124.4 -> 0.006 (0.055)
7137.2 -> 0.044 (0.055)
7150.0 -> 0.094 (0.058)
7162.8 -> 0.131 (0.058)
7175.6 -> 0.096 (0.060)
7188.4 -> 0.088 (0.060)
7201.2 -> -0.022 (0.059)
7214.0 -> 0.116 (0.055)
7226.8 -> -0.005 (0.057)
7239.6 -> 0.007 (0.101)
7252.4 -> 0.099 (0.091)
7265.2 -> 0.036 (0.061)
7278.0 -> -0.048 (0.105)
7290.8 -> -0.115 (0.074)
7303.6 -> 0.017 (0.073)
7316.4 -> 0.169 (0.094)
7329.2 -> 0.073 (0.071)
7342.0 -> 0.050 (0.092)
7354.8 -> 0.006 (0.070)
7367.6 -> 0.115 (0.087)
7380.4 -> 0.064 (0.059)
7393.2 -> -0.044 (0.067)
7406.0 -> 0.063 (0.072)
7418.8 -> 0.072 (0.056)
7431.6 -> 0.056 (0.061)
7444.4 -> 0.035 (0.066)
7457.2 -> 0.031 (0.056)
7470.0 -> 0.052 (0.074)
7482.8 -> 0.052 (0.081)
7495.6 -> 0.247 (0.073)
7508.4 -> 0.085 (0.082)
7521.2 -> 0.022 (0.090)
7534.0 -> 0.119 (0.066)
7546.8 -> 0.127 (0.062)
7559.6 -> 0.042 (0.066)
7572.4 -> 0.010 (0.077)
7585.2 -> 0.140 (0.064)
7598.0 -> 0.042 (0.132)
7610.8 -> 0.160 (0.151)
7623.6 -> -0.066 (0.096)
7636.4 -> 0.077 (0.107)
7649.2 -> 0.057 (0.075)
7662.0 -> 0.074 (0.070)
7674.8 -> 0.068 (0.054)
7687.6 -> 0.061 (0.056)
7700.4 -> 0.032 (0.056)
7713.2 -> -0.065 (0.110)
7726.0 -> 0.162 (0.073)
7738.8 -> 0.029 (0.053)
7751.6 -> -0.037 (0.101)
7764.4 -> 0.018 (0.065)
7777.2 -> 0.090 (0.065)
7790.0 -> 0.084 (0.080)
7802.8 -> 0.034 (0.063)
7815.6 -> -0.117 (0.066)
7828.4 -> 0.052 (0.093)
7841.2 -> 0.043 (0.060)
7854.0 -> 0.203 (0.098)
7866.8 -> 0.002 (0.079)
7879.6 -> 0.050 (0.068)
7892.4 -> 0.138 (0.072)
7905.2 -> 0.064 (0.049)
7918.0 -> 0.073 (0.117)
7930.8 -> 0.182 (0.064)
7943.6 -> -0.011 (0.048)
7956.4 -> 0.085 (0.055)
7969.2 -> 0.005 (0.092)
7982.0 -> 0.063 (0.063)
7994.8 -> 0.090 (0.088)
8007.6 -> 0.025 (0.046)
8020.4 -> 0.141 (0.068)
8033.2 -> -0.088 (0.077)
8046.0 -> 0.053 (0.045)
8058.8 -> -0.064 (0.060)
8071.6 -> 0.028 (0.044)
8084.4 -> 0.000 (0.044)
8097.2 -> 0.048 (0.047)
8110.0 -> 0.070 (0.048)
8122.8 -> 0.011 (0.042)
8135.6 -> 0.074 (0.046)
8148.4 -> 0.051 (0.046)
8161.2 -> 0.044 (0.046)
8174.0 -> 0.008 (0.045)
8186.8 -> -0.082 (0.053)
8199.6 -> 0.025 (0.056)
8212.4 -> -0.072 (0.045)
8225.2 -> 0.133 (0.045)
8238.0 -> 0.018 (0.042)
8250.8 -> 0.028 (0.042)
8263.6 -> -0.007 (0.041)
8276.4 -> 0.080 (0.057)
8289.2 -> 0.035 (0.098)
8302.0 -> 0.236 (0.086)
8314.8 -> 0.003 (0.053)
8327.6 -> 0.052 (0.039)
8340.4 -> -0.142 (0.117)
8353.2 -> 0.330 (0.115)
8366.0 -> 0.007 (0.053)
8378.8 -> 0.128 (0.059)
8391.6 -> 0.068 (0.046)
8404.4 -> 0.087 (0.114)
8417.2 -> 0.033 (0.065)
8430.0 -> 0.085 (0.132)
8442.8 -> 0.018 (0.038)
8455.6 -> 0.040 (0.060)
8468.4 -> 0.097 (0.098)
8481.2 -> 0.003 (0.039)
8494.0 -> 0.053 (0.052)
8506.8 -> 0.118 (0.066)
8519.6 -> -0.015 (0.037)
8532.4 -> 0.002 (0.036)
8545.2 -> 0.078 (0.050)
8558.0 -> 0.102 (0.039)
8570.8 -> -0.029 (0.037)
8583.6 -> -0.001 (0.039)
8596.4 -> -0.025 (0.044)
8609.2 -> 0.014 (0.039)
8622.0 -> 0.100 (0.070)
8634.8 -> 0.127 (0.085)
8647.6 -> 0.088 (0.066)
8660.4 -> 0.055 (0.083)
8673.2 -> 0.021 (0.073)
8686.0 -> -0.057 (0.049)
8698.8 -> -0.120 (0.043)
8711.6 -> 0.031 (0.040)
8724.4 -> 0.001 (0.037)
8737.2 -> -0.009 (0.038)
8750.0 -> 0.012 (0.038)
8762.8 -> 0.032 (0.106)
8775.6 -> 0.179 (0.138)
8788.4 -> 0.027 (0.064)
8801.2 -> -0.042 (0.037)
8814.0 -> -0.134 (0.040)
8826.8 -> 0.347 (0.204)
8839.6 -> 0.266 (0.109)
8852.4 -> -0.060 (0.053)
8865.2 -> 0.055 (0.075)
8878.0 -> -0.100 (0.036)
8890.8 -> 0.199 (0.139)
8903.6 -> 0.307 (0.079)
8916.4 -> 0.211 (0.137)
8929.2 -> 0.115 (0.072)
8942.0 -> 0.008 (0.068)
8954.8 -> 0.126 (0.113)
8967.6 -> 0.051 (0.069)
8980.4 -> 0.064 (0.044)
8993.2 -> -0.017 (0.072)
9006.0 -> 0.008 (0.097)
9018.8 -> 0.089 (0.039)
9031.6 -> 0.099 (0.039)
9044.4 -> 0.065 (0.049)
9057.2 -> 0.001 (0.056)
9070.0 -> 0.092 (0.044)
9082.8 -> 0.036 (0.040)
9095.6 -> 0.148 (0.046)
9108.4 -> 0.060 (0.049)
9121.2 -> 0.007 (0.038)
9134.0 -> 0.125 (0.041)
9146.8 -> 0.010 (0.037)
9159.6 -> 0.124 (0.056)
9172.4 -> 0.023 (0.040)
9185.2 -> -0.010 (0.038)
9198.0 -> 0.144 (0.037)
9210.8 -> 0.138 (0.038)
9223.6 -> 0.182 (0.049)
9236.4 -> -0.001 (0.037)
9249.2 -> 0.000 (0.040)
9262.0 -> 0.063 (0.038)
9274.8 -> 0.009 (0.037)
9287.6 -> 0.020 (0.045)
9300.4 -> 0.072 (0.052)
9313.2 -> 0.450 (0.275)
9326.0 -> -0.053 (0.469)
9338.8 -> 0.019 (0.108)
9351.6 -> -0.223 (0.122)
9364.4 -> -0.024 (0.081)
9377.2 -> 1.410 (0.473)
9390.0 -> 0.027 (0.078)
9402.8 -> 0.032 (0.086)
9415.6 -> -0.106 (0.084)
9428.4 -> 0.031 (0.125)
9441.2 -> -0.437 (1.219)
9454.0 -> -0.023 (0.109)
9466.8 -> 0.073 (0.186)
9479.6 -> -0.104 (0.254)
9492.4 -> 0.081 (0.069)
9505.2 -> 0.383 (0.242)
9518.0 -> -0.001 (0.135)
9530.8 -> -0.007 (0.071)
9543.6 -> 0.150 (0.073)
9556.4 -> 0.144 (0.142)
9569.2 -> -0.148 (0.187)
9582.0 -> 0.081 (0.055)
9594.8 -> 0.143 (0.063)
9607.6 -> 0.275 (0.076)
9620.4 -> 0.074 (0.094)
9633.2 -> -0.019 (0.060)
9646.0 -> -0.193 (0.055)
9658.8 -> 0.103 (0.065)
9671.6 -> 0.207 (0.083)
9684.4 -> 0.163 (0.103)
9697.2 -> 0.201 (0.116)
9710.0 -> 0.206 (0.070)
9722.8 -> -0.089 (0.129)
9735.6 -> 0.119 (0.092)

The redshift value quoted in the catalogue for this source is 1.39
